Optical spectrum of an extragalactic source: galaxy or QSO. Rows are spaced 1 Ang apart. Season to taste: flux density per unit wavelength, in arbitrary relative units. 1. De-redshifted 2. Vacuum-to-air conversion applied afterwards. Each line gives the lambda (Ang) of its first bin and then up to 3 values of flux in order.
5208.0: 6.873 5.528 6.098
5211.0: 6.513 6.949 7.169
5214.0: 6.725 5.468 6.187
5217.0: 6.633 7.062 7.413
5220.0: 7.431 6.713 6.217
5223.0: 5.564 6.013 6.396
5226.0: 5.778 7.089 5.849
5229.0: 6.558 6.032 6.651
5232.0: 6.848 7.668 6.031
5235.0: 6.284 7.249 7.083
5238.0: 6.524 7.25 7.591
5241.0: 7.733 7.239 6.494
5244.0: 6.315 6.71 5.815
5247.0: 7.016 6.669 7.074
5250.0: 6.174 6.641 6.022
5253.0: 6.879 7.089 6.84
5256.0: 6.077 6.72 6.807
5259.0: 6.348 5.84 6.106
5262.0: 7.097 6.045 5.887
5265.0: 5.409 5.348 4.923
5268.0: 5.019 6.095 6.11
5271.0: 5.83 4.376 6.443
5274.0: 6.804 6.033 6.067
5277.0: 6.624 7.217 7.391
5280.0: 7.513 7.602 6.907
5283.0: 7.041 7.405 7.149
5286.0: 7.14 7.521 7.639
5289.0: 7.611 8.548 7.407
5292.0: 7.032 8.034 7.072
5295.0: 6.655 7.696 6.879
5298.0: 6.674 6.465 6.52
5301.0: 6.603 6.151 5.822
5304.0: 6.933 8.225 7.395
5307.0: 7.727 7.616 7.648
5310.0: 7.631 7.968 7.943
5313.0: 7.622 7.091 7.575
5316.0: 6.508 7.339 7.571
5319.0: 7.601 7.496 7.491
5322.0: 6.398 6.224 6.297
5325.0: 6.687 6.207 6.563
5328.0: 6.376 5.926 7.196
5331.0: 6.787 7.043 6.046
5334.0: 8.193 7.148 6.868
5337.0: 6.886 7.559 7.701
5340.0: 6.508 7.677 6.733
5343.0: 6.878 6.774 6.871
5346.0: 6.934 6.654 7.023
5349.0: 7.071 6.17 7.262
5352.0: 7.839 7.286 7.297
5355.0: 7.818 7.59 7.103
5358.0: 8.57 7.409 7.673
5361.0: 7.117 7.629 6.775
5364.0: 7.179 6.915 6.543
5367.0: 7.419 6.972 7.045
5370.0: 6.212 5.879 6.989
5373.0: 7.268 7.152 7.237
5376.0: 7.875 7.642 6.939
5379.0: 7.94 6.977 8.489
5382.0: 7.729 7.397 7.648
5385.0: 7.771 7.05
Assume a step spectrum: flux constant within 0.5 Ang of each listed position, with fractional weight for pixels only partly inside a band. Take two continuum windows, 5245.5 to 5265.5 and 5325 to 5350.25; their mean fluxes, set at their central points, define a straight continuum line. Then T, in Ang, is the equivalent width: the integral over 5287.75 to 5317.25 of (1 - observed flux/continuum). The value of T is -2.6 Ang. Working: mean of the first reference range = 6.43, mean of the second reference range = 6.87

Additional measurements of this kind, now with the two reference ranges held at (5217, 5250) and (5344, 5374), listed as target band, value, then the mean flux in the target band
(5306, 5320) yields -1.13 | 7.52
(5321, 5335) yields 0.70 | 6.66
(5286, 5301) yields -0.76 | 7.24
